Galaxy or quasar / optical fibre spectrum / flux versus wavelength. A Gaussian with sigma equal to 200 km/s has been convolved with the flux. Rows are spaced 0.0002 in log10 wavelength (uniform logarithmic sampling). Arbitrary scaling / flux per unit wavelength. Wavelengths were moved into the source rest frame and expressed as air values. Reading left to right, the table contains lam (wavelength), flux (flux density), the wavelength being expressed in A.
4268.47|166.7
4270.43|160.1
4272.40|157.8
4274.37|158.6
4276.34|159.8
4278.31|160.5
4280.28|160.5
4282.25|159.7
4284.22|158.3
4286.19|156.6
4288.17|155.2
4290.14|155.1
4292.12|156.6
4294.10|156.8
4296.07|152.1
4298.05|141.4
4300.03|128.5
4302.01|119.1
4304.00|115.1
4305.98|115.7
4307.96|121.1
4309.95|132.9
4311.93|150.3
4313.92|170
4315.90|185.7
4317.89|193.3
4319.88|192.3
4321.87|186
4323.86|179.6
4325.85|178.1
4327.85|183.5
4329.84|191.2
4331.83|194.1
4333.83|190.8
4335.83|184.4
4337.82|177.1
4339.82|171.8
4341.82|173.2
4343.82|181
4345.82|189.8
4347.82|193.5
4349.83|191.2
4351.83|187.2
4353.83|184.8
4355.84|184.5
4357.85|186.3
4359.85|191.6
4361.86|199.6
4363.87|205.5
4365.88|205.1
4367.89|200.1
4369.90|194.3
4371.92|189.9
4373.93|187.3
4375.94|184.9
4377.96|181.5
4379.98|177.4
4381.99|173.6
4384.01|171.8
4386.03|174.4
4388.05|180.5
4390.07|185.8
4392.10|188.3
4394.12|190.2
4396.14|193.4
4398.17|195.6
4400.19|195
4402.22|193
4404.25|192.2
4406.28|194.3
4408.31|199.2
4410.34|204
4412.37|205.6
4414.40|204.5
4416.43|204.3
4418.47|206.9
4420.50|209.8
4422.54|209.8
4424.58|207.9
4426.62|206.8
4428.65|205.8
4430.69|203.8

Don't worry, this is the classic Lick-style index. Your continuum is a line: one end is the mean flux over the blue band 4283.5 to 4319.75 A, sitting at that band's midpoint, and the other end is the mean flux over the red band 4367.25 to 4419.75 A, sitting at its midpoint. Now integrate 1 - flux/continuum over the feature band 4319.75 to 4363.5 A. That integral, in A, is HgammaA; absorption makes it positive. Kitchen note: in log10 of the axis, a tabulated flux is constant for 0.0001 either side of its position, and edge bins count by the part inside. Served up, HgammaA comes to -4.96 A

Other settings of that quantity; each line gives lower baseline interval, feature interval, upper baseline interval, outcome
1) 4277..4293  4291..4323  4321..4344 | 3.5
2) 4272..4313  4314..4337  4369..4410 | -3.8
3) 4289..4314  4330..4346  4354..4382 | -1.5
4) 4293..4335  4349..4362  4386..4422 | -0.8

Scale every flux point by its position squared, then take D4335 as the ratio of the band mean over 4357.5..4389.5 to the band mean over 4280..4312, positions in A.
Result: 1.36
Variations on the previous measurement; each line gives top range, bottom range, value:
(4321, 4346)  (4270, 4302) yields 1.22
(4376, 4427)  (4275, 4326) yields 1.31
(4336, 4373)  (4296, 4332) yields 1.21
